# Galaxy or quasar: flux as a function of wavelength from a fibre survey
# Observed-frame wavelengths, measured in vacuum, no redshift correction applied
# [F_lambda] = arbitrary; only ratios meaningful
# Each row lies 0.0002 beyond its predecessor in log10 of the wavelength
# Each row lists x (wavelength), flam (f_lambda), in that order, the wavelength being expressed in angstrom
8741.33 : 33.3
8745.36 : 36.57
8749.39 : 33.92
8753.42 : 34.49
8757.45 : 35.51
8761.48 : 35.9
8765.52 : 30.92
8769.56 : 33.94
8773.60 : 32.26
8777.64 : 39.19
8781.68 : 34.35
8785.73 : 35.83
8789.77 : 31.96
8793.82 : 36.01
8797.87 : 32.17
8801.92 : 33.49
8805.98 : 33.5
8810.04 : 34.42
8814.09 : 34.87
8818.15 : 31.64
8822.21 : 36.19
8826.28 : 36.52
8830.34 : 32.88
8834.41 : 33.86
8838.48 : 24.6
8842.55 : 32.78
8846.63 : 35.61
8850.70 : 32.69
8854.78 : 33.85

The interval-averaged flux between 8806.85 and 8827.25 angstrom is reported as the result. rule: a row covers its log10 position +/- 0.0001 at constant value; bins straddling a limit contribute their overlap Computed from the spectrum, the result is 34.6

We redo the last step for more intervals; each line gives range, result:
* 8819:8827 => 35.6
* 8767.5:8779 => 34.9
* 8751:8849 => 33.9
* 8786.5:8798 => 33.9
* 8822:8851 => 33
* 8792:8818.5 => 33.8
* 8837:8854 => 31.8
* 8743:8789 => 34.7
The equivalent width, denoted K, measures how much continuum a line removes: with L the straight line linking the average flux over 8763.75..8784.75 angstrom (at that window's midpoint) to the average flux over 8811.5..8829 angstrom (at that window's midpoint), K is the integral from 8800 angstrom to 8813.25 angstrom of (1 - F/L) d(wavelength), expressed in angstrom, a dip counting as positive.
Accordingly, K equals 0.3 angstrom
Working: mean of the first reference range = 34.2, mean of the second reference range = 34.7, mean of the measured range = 33.9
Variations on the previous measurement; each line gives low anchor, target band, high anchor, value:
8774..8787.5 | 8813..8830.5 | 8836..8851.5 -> -0.8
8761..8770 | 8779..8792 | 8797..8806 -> -0.5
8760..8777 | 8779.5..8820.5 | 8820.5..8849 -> -0.6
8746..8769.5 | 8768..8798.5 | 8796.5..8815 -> -0.6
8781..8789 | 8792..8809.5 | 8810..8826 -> 0.4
